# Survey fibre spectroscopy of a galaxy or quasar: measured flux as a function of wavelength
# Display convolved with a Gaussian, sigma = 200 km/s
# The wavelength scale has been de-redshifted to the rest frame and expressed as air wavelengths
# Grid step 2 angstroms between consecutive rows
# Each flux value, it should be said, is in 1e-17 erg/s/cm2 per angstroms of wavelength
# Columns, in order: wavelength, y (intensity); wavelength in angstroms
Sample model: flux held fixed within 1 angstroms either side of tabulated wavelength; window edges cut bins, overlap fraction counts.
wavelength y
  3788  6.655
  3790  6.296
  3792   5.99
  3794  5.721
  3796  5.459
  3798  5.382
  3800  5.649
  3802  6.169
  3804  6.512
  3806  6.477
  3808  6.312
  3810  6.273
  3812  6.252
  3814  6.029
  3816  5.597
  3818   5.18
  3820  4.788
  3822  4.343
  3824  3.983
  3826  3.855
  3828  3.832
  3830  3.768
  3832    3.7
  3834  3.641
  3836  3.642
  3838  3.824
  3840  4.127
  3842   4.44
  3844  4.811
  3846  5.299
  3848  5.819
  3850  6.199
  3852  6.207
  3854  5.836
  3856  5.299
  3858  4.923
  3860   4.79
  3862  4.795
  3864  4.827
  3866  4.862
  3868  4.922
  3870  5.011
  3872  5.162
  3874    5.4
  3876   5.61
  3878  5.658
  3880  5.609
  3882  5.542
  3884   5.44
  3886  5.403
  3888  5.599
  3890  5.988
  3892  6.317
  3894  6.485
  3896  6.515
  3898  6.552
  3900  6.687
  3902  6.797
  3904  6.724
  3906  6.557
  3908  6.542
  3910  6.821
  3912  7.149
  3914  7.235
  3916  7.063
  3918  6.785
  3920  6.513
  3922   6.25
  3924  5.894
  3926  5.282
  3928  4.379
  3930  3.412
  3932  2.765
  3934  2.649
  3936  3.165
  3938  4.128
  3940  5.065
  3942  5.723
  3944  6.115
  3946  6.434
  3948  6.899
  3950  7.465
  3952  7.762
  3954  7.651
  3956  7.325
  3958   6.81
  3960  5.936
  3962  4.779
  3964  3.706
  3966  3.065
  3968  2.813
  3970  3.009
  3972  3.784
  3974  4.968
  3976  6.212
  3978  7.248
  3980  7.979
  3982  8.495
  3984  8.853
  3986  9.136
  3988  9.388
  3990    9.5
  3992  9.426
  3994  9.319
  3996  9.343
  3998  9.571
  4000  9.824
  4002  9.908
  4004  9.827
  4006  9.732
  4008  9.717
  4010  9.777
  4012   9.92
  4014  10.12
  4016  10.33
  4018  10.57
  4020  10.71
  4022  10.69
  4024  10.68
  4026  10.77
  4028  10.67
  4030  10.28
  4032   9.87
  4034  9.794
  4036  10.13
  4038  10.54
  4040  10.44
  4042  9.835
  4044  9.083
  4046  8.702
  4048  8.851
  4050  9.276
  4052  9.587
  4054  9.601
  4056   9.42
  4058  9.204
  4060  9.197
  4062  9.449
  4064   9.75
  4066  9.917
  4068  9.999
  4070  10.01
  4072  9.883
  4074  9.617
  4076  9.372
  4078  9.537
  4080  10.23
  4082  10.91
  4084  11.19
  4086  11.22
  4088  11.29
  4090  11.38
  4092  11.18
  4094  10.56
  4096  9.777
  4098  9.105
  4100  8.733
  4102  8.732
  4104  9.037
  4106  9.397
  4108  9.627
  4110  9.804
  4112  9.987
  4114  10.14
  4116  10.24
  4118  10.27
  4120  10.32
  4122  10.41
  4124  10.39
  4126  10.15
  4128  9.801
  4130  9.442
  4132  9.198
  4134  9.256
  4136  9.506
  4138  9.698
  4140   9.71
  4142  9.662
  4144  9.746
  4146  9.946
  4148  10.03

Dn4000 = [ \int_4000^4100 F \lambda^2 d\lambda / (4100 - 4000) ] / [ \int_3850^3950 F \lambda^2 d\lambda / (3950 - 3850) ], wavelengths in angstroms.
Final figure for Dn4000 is 1.9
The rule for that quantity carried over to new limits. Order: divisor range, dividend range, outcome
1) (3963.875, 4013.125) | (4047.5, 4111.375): 1.31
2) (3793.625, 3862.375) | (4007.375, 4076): 2.16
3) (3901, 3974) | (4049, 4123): 1.93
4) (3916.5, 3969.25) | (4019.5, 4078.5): 1.94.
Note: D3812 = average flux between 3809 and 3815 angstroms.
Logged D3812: 6.18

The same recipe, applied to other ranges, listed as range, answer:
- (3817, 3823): 4.77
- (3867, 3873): 5.03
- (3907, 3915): 6.94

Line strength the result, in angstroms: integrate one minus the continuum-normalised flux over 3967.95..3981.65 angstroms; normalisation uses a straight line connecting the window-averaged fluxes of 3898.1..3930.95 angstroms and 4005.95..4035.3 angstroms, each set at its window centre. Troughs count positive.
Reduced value 5.0 angstroms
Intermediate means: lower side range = 6.27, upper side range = 10.3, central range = 5.47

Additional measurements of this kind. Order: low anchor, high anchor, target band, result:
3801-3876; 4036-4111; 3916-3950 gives 8.5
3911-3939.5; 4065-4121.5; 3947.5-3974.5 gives 3.3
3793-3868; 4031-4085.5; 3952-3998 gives 7.2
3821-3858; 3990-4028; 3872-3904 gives 1.0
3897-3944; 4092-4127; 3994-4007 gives -3.9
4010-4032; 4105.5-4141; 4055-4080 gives 1.3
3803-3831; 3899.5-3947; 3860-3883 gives 1.1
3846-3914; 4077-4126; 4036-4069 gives -1.4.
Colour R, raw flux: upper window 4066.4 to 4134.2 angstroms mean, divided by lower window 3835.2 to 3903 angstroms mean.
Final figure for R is 1.8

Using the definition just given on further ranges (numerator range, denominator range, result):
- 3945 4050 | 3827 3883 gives 1.71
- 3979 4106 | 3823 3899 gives 1.93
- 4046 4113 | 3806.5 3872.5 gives 1.99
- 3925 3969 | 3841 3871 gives 0.99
